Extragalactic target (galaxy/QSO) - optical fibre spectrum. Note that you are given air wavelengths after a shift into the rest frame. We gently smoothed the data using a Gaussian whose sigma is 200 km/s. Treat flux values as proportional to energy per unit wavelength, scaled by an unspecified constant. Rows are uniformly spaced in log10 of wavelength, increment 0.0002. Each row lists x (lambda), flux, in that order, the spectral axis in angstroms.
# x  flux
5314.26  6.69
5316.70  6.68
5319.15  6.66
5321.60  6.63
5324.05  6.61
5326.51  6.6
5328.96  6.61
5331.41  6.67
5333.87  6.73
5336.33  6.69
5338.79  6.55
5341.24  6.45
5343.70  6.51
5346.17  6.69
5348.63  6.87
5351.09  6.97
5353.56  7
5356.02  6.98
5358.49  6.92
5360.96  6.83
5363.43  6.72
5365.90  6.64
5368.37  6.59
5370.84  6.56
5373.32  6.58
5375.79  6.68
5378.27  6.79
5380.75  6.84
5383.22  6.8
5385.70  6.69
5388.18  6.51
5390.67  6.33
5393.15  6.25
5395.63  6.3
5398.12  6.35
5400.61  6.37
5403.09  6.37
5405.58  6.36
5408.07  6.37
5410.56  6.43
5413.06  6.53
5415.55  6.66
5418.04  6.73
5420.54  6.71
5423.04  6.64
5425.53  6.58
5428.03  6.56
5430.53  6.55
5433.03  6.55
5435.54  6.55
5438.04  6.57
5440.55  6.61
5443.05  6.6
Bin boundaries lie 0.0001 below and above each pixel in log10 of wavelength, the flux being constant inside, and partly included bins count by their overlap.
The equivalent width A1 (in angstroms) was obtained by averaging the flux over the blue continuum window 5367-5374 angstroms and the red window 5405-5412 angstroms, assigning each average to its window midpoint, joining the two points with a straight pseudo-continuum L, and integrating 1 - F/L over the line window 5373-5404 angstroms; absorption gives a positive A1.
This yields -0.2 angstroms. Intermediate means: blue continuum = 6.58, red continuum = 6.39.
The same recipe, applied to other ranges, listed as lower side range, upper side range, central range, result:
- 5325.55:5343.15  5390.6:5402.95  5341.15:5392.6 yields -2.0 angstroms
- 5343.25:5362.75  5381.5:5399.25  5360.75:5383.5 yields -0.1 angstroms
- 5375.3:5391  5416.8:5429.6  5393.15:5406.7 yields 0.7 angstroms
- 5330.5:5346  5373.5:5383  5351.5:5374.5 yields -0.2 angstroms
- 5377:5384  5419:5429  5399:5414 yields 0.7 angstroms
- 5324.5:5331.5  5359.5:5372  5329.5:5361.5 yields -0.5 angstroms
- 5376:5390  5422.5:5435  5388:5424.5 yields 1.0 angstroms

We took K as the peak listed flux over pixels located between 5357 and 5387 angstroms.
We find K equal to 6.92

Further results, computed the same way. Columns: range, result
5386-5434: 6.73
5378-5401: 6.84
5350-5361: 7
